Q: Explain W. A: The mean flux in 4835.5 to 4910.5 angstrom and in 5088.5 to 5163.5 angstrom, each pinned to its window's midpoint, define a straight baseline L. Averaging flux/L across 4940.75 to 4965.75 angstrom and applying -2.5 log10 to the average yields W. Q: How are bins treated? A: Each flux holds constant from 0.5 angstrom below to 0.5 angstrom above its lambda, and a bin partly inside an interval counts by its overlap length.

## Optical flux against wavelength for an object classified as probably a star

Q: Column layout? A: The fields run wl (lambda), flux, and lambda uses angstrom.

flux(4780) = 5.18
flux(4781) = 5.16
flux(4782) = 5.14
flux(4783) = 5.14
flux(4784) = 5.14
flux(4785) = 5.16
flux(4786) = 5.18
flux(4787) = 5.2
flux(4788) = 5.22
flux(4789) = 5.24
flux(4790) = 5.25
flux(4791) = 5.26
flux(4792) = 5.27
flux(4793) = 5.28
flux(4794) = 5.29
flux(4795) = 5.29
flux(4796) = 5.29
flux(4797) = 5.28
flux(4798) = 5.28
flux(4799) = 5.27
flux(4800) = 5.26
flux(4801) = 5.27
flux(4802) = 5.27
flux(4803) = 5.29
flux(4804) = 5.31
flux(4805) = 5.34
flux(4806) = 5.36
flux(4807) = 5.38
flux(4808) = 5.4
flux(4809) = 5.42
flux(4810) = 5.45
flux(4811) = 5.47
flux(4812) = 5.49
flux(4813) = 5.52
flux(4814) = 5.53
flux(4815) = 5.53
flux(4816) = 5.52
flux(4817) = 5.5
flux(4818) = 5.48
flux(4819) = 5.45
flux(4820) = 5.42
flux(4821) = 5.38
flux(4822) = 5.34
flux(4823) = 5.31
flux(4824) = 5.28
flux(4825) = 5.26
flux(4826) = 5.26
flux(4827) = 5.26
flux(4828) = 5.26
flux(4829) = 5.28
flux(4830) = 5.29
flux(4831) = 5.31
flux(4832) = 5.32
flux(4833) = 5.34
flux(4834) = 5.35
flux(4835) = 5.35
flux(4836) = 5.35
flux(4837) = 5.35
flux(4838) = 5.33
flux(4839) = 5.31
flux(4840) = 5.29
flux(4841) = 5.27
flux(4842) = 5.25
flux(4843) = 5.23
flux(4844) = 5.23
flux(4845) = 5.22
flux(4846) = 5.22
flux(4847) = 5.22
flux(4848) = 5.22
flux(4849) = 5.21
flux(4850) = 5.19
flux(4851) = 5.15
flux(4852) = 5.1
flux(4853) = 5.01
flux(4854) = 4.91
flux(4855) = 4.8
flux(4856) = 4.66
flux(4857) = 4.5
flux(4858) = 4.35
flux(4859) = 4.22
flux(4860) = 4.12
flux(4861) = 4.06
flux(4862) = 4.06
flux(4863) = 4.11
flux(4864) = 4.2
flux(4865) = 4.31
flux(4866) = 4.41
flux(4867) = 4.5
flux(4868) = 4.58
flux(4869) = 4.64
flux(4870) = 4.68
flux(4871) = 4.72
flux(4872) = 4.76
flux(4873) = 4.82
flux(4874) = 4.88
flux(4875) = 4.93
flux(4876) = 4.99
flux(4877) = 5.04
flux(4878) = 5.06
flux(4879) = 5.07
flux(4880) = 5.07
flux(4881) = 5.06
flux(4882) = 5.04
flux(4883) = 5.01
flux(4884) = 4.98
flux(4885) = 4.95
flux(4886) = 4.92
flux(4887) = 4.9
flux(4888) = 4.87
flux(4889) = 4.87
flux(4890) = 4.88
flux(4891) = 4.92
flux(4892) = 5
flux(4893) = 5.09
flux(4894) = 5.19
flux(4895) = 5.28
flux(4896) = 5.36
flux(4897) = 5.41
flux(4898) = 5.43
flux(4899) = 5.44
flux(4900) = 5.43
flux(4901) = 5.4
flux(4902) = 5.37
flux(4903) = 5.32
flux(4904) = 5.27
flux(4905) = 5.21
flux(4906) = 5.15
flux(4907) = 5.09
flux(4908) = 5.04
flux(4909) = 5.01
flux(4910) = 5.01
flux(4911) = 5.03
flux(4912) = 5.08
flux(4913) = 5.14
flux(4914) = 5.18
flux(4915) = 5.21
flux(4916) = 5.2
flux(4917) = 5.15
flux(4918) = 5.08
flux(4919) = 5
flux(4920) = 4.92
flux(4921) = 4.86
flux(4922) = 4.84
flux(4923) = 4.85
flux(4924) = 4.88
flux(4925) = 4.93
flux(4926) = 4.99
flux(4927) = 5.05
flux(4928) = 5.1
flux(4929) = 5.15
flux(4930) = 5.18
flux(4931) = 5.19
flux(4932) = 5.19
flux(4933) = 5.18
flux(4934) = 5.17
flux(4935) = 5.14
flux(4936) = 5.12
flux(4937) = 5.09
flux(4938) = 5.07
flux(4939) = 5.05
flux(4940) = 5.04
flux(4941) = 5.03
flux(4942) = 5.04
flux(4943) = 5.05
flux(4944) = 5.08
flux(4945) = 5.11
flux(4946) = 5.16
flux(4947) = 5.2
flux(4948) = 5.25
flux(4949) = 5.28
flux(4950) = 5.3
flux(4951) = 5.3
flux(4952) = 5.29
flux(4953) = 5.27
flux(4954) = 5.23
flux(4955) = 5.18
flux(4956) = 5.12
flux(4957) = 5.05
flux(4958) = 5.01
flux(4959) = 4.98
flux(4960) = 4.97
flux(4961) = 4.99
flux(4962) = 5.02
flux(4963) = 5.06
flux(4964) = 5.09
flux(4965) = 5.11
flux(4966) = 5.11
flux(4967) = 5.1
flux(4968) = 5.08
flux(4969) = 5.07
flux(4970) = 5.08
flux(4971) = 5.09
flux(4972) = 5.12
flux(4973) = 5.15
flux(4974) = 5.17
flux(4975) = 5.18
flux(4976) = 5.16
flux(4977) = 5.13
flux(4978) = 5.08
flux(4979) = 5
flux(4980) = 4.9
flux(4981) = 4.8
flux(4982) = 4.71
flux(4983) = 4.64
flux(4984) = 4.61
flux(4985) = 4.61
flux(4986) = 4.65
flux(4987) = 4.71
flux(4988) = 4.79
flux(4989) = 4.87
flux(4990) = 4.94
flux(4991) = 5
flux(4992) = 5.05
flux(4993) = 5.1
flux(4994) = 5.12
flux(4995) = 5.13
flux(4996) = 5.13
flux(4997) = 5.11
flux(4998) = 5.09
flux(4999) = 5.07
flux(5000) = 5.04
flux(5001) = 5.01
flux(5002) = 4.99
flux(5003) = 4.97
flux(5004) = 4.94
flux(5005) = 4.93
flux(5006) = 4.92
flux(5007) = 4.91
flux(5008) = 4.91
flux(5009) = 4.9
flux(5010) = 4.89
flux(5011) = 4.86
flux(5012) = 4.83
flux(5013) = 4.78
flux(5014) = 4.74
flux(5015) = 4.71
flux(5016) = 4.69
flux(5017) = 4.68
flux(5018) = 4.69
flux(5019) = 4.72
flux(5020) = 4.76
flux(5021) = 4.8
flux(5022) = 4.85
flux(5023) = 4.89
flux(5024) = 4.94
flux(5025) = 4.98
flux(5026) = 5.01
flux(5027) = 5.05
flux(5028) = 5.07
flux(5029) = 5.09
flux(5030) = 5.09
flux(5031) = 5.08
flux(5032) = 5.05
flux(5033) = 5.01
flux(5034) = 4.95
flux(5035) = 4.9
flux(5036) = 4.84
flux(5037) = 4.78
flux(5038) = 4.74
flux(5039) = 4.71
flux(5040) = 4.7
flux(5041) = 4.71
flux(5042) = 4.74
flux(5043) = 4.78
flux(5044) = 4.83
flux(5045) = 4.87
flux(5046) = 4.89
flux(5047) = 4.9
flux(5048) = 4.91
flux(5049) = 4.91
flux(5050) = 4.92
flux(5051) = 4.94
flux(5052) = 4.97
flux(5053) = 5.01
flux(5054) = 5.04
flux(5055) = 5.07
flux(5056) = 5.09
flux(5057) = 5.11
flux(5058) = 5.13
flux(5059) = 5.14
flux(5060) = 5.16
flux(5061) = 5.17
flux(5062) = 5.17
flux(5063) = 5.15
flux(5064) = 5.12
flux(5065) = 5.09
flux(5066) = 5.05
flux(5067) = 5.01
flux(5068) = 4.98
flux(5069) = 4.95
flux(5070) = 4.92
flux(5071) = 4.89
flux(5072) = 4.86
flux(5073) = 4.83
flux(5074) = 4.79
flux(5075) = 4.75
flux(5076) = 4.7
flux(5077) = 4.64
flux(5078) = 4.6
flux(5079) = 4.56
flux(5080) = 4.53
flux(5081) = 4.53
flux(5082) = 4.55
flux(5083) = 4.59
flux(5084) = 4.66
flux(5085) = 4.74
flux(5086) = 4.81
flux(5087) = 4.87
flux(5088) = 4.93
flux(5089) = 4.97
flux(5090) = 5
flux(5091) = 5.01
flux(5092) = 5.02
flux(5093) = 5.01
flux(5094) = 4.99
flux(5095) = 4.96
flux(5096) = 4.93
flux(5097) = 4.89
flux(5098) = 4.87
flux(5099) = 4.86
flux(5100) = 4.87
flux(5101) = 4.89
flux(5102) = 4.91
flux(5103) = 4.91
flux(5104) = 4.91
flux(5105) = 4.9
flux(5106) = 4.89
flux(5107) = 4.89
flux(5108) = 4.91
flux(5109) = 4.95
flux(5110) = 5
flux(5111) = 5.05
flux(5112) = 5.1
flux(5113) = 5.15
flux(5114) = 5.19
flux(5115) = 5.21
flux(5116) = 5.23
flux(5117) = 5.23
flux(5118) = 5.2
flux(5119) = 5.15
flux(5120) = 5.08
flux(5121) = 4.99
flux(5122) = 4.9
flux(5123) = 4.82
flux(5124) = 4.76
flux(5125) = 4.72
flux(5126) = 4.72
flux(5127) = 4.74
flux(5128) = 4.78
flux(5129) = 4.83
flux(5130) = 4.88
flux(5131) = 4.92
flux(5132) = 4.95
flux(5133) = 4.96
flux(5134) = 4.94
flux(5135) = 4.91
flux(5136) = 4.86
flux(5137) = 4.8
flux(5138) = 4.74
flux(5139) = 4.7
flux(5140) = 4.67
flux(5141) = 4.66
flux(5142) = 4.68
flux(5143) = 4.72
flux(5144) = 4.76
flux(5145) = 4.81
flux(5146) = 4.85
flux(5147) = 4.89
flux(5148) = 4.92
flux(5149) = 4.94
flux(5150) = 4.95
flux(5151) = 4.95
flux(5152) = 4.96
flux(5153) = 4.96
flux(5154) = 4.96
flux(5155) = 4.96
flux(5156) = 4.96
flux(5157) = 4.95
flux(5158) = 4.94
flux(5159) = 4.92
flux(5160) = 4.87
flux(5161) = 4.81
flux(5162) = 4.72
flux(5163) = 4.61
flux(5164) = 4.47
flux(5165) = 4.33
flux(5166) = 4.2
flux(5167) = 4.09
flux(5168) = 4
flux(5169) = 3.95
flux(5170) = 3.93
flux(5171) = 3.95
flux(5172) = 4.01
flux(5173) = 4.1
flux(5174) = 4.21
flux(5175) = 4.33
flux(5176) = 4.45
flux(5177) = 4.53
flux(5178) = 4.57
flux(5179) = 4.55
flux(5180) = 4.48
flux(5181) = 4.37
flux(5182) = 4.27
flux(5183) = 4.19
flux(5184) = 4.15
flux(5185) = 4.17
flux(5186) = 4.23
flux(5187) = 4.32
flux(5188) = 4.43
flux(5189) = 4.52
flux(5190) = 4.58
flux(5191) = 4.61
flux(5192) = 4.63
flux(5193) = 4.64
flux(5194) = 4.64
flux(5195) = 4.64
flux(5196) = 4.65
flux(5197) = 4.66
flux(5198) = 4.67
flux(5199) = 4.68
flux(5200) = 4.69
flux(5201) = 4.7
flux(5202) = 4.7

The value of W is -0.04 mag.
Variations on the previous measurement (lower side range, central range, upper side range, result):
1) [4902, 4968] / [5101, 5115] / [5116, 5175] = -0.04 mag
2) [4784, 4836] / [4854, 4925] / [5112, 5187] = 0.06 mag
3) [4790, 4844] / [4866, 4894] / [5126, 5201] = 0.07 mag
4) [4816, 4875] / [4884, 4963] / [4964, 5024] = -0.03 mag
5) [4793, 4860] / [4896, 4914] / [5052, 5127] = -0.02 mag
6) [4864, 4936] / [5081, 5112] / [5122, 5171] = -0.02 mag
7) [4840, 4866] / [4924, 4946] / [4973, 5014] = -0.05 mag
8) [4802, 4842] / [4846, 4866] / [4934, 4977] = 0.14 mag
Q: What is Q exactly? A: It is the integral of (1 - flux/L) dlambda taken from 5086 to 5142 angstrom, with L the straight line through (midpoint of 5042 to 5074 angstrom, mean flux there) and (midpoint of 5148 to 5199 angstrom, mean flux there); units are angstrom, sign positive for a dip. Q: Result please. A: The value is -1.93 angstrom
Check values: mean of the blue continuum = 4.99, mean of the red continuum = 4.53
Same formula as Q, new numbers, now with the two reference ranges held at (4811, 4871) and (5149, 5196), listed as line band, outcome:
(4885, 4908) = -0.9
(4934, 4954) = -1.1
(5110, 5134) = -2.0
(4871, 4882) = 0.1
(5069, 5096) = -0.8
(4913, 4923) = -0.2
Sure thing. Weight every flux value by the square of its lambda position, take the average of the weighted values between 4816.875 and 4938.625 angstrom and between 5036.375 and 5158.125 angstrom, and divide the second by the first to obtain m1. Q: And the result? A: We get 1.06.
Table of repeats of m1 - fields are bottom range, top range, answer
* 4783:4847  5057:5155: 1.04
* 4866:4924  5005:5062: 1.03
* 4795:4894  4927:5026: 1.04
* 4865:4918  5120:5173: 1.04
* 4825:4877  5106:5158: 1.12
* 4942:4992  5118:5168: 1.02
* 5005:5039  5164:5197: 0.95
